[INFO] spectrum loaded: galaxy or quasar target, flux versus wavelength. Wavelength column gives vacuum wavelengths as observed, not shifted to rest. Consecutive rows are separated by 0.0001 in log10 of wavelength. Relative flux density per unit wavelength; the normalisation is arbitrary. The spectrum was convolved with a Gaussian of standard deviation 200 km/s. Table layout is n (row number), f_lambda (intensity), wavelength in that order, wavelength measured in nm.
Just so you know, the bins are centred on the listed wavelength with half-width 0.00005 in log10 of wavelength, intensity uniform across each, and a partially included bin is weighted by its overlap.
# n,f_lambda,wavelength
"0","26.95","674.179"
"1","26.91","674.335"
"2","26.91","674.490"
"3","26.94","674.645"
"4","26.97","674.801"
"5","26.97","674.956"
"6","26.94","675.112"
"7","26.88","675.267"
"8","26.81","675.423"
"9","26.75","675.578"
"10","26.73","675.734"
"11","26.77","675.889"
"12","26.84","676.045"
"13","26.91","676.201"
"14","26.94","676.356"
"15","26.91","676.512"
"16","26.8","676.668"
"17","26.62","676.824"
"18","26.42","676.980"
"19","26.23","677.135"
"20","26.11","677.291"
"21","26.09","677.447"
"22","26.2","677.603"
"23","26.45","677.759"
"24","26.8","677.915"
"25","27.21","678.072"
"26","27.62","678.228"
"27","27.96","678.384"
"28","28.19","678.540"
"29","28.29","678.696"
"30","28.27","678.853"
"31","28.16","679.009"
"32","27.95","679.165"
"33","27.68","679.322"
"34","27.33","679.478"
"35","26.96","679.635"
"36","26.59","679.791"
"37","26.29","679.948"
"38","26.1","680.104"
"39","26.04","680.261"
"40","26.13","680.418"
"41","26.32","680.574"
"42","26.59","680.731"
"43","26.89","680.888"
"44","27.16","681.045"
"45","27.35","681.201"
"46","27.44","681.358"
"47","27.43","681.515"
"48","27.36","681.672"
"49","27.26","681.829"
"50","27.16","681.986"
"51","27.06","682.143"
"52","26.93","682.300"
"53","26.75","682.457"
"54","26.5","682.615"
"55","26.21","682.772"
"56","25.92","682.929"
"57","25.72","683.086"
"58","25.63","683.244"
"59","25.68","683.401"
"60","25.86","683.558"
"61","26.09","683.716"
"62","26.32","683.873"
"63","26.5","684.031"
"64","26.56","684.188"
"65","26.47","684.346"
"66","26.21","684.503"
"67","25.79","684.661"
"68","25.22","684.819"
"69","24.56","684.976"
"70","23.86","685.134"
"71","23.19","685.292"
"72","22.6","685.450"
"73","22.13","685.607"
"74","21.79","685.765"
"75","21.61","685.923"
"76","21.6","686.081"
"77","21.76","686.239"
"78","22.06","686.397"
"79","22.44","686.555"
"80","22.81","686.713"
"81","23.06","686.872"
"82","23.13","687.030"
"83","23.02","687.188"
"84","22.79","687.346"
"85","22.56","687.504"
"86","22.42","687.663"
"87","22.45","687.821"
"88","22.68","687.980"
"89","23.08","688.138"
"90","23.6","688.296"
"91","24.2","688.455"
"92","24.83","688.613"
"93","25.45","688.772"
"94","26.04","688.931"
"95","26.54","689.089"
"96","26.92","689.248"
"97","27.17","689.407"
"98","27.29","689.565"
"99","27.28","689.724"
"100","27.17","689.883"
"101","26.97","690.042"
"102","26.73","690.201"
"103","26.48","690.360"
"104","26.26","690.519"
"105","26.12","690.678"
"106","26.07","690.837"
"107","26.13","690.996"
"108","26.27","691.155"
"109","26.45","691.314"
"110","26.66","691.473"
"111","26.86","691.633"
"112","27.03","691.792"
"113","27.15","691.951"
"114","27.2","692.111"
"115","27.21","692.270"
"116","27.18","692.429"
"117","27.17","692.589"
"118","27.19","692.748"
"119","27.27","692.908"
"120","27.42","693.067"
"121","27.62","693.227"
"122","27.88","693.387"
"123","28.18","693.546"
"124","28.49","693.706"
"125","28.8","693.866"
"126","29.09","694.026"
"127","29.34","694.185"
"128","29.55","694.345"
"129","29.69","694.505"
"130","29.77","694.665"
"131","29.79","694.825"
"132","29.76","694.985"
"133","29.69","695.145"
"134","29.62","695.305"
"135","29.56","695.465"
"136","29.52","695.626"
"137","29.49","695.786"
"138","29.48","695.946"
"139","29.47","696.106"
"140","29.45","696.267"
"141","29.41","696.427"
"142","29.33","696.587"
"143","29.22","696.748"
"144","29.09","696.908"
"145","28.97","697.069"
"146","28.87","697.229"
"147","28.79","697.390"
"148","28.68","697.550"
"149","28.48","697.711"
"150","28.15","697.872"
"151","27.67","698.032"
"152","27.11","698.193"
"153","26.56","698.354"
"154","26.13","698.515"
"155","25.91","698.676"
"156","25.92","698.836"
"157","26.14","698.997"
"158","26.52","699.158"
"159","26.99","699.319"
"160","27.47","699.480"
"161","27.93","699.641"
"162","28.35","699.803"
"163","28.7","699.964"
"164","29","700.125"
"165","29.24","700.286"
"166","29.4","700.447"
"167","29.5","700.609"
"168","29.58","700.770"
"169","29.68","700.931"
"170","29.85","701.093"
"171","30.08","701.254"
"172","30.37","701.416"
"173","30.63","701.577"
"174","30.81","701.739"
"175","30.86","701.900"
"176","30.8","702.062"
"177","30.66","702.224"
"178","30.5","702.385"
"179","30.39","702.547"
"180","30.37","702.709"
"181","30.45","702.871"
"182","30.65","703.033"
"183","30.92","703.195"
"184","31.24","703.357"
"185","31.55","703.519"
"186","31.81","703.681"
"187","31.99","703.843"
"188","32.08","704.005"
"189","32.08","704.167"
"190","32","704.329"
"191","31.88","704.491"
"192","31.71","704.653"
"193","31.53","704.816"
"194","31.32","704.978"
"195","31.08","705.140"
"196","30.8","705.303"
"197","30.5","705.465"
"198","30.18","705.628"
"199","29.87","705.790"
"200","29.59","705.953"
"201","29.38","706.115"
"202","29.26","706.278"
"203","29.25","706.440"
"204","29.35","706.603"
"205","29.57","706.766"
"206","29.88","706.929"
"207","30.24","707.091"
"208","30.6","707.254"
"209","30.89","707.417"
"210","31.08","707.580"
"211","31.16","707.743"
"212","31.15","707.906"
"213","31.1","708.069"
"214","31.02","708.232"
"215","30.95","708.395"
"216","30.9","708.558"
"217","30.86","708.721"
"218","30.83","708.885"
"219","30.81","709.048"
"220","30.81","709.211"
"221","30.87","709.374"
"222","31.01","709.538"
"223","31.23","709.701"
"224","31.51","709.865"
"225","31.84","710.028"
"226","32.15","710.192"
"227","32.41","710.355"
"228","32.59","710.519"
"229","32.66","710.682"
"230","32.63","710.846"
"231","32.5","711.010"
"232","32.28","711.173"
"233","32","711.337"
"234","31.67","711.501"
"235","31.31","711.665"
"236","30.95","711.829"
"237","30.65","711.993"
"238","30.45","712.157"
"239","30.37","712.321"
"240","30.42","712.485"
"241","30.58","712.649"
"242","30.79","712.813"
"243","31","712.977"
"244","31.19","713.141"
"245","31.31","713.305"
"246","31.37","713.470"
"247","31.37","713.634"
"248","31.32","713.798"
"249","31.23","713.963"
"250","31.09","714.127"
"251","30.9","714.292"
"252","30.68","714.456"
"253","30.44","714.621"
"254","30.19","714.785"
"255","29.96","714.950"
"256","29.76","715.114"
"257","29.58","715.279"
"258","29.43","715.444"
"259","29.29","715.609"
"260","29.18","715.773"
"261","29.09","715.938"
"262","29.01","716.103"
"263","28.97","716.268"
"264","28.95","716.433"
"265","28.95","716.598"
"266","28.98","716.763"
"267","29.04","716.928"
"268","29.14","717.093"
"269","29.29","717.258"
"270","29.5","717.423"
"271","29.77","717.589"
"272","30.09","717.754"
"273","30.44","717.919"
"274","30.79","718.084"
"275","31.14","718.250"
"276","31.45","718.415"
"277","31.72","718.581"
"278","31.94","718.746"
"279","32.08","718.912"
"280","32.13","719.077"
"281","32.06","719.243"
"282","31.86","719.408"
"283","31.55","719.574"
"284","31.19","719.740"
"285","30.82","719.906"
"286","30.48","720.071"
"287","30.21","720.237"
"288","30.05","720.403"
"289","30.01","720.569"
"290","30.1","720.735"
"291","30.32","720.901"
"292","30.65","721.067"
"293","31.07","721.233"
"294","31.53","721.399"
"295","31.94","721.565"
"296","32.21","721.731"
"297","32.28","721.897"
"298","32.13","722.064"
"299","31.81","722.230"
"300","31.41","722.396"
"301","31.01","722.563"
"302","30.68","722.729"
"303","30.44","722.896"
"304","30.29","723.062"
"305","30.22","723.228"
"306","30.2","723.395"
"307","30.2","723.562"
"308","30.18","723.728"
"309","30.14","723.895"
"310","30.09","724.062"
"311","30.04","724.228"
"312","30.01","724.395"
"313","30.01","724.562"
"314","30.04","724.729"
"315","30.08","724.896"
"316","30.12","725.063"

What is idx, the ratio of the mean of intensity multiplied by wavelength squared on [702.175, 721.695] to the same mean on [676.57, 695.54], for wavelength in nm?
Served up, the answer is 1.3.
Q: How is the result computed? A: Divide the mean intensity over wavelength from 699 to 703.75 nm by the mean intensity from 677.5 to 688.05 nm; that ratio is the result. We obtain 1.2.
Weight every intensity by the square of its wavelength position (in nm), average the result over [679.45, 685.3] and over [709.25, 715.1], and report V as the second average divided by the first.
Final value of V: 1.3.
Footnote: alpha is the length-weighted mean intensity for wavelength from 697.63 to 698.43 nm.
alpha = 27.6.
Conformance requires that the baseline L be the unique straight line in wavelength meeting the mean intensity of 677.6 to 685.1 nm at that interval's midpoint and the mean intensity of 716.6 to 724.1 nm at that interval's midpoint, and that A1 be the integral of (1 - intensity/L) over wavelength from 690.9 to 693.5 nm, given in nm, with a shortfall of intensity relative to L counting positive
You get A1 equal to 0.07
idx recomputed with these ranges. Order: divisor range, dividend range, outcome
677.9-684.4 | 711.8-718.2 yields 1.24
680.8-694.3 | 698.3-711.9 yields 1.24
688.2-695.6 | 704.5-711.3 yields 1.18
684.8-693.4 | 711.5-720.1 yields 1.31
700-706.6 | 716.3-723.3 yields 1.05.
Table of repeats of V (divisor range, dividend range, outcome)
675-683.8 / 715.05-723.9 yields 1.28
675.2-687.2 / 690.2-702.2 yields 1.14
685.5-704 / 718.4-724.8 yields 1.21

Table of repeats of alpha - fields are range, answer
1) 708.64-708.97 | 30.8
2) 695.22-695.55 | 29.5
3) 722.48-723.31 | 30.6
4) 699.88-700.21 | 28.9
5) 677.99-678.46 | 27.6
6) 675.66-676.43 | 26.9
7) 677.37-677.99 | 26.4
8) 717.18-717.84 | 29.7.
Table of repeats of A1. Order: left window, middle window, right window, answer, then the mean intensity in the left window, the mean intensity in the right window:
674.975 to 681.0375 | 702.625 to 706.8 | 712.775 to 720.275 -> -0.20 nm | 26.9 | 30.5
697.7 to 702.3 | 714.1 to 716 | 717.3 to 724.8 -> 0.02 nm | 28.6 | 30.8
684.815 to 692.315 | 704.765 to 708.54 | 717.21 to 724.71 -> -0.31 nm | 24.7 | 30.8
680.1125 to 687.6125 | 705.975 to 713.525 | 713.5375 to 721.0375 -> -0.48 nm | 25.1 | 30.4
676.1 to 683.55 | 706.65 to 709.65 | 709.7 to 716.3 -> -0.04 nm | 26.9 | 30.9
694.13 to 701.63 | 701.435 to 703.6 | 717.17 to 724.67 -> -0.12 nm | 28.8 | 30.8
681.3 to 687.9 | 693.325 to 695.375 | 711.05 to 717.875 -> -0.21 nm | 24.7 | 30.3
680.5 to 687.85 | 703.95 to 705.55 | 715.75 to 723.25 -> -0.18 nm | 25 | 30.6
